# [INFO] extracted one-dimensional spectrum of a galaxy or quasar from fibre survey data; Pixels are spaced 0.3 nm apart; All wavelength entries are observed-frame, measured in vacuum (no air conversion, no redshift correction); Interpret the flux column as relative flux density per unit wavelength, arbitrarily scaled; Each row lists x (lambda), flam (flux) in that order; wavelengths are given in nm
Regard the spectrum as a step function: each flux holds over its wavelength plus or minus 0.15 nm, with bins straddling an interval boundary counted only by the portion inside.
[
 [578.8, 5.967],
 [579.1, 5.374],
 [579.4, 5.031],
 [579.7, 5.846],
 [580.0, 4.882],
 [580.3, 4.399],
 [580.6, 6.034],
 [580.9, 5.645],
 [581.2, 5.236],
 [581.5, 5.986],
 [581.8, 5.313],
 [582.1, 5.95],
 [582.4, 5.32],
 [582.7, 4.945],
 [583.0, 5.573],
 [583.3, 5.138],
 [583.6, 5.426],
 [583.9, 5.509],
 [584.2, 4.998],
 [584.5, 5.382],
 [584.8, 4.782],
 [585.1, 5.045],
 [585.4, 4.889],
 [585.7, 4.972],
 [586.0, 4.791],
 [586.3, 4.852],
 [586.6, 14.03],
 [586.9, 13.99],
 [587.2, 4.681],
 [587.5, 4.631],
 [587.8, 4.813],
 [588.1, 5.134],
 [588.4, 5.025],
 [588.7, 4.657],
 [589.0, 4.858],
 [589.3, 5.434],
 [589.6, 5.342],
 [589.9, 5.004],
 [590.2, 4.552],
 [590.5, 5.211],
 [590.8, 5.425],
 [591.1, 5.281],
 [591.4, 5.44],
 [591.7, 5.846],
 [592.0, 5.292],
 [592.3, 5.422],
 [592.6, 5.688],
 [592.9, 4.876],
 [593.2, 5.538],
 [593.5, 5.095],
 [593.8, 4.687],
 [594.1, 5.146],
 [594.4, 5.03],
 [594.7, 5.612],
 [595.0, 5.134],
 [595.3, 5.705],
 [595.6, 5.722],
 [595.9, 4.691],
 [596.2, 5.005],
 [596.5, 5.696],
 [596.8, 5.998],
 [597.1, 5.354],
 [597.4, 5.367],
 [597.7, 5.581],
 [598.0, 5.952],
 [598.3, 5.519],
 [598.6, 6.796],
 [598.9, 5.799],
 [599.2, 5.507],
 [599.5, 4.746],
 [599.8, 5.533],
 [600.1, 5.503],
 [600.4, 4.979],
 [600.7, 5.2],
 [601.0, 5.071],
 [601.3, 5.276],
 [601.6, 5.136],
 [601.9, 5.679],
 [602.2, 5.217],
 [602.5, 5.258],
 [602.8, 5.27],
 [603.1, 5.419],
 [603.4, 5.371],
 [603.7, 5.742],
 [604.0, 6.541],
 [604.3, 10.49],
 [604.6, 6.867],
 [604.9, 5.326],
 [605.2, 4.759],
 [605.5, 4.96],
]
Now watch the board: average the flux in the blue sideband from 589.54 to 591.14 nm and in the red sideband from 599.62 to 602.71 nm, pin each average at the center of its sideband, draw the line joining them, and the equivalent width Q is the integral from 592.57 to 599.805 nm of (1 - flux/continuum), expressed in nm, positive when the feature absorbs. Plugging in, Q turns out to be -0.31 nm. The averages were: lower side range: 5.11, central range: 5.42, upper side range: 5.28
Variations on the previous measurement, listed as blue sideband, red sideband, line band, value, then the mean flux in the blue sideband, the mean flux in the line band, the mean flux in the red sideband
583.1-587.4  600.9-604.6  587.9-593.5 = 0.870 nm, 6.29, 5.22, 5.92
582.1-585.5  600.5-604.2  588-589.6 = 0.074 nm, 5.22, 5.05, 5.49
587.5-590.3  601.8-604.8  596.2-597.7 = 0.028 nm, 4.97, 5.54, 6.18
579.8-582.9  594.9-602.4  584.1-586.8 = -0.370 nm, 5.38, 6.14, 5.45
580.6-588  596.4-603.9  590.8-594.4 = 0.249 nm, 5.91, 5.29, 5.48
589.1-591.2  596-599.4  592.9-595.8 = 0.095 nm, 5.17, 5.26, 5.66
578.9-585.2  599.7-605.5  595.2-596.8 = 0.048 nm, 5.33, 5.41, 5.7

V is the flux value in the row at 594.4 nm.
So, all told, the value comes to 5.03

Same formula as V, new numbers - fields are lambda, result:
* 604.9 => 5.326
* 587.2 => 4.681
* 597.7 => 5.581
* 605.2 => 4.759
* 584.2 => 4.998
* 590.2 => 4.552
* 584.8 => 4.782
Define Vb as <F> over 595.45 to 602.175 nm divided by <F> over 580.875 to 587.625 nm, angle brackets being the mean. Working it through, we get 0.9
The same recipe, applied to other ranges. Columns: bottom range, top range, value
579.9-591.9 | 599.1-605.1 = 1.02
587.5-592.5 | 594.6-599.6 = 1.08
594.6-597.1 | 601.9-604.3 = 1.08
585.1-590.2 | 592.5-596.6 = 0.88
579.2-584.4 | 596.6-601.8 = 1.02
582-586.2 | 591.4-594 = 1.02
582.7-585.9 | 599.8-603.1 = 1.02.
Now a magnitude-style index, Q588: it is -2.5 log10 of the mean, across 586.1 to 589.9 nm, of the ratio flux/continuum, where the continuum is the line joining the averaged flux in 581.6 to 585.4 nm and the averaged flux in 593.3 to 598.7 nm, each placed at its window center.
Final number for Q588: -0.19 mag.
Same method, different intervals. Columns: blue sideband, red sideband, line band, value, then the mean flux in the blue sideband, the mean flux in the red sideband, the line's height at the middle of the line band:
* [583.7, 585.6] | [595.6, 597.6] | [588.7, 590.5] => 0.043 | 5.11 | 5.39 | 5.22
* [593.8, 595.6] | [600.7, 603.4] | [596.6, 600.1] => -0.069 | 5.31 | 5.29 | 5.3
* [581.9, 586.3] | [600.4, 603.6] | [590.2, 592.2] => -0.026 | 5.18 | 5.28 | 5.22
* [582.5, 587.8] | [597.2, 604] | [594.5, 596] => 0.057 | 6.05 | 5.47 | 5.67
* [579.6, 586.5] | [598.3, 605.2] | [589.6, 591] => 0.080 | 5.32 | 5.73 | 5.48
